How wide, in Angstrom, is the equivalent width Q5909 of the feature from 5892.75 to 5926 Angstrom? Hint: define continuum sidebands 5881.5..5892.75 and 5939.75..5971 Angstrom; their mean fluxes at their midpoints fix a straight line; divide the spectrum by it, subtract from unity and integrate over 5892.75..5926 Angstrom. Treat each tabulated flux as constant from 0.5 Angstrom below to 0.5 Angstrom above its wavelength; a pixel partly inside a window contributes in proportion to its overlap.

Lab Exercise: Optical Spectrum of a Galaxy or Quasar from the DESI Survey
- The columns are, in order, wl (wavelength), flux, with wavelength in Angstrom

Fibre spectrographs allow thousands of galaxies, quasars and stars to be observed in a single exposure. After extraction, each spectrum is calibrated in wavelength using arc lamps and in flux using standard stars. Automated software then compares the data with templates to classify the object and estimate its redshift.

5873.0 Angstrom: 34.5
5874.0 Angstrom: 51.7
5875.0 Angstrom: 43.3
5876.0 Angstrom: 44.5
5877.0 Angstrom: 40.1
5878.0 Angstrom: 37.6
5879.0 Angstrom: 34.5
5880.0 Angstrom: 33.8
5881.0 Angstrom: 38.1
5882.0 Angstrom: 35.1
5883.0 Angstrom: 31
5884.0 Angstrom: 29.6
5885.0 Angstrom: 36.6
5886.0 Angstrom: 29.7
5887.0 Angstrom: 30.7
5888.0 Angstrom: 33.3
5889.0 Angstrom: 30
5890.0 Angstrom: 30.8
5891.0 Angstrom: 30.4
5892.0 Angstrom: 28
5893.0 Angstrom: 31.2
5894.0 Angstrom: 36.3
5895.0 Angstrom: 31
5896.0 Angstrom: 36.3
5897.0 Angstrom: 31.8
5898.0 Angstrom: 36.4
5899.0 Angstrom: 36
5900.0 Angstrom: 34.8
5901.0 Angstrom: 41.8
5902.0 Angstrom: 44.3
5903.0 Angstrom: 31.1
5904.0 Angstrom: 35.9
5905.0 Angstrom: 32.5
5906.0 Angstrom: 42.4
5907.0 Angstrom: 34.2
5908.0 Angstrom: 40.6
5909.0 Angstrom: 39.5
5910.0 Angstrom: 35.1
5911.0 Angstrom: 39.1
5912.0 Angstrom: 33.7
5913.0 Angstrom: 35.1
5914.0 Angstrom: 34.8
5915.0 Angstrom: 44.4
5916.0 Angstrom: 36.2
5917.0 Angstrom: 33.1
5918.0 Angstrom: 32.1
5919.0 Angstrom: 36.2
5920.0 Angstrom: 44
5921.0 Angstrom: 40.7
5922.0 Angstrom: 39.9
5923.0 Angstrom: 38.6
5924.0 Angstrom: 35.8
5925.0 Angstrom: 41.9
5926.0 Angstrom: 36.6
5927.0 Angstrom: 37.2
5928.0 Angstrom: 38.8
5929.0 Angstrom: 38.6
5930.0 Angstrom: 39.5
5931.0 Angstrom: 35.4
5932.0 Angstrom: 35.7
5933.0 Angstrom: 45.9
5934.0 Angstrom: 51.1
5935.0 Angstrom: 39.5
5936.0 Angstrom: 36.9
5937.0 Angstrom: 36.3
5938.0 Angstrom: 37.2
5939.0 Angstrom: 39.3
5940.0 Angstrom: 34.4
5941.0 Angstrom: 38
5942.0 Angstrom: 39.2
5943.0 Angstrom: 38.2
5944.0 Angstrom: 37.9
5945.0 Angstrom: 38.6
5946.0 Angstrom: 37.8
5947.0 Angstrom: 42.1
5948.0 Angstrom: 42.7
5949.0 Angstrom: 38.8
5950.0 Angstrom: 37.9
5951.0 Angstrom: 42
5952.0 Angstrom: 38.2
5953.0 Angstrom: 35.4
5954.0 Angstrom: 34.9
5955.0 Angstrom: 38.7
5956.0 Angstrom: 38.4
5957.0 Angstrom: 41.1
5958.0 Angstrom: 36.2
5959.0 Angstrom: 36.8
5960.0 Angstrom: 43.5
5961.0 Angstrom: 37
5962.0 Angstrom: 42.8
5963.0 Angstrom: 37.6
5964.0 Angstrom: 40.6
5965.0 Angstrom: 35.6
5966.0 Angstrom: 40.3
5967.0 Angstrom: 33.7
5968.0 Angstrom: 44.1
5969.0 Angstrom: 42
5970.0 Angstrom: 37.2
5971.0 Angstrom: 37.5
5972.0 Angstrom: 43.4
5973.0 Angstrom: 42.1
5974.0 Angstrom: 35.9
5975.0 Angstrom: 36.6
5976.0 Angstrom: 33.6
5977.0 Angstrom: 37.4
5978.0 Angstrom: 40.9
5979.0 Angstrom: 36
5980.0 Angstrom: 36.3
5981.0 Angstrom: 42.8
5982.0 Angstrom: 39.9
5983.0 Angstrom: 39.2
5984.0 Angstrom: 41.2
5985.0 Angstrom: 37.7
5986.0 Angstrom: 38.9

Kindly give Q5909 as -3.07 Angstrom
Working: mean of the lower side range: 31.4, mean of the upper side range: 38.8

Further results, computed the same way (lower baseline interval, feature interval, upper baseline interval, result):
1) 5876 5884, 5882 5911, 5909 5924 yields 1.72 Angstrom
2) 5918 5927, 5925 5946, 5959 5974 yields 0.10 Angstrom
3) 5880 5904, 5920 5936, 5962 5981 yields -1.69 Angstrom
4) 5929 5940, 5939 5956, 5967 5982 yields 0.33 Angstrom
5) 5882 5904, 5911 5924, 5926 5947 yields -0.33 Angstrom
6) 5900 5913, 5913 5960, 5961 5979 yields -0.69 Angstrom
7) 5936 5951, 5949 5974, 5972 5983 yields -0.32 Angstrom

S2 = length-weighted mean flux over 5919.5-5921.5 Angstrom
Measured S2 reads 42.4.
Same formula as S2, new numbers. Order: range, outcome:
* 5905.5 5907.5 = 38.3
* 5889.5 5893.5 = 30.1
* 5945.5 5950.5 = 39.9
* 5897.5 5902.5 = 38.7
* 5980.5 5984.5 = 40.8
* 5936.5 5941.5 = 37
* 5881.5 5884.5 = 31.9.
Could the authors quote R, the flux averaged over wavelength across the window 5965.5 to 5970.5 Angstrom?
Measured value 39.5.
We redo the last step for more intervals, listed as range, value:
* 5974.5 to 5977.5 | 35.9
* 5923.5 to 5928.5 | 38.1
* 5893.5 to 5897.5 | 33.9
